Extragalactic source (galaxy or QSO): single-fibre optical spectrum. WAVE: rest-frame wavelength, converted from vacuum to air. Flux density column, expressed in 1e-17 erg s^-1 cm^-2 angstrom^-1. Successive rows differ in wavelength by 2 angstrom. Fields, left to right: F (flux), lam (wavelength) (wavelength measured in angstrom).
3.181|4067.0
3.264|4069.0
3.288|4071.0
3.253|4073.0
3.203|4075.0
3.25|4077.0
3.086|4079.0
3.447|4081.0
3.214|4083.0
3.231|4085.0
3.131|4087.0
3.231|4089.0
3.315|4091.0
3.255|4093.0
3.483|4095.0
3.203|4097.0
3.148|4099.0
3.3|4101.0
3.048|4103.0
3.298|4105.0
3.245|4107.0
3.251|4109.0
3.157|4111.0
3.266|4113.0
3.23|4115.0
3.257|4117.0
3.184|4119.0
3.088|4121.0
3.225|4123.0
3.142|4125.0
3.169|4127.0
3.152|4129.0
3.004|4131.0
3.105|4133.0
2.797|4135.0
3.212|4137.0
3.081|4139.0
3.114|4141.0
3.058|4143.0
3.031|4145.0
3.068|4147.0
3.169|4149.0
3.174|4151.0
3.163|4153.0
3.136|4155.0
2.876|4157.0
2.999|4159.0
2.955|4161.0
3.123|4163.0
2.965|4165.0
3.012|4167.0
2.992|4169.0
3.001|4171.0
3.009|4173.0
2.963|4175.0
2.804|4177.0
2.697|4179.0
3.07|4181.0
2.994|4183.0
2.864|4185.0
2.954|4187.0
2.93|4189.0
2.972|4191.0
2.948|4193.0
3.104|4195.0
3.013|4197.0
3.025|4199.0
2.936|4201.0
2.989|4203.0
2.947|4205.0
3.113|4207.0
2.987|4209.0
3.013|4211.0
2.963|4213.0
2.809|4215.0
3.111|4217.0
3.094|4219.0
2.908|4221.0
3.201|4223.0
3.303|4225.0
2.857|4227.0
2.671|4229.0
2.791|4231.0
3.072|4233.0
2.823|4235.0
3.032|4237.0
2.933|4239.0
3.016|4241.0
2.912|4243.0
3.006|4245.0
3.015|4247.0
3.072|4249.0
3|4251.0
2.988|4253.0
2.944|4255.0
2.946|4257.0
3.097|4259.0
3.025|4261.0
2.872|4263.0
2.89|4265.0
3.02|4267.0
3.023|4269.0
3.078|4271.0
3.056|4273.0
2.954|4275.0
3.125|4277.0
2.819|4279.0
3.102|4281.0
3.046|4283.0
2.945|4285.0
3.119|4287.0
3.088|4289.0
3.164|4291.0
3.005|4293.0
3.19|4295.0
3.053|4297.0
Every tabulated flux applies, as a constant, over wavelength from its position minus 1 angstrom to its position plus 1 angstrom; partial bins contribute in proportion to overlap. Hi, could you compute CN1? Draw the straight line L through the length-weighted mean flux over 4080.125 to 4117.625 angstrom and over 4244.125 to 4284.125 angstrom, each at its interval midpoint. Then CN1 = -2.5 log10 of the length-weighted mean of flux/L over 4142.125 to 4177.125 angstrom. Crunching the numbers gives 0.04 mag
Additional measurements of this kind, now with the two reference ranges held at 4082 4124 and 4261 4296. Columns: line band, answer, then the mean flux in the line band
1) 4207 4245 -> 0.040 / 2.98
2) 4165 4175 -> 0.055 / 3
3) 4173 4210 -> 0.058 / 2.96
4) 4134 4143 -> 0.047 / 3.05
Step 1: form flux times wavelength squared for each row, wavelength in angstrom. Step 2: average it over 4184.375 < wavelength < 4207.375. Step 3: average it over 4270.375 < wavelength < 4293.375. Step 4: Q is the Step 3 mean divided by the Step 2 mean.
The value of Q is 1.1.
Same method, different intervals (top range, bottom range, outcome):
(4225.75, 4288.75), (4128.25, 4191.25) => 1.04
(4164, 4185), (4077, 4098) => 0.94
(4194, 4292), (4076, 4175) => 1.01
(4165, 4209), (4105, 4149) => 0.97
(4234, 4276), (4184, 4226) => 1.02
